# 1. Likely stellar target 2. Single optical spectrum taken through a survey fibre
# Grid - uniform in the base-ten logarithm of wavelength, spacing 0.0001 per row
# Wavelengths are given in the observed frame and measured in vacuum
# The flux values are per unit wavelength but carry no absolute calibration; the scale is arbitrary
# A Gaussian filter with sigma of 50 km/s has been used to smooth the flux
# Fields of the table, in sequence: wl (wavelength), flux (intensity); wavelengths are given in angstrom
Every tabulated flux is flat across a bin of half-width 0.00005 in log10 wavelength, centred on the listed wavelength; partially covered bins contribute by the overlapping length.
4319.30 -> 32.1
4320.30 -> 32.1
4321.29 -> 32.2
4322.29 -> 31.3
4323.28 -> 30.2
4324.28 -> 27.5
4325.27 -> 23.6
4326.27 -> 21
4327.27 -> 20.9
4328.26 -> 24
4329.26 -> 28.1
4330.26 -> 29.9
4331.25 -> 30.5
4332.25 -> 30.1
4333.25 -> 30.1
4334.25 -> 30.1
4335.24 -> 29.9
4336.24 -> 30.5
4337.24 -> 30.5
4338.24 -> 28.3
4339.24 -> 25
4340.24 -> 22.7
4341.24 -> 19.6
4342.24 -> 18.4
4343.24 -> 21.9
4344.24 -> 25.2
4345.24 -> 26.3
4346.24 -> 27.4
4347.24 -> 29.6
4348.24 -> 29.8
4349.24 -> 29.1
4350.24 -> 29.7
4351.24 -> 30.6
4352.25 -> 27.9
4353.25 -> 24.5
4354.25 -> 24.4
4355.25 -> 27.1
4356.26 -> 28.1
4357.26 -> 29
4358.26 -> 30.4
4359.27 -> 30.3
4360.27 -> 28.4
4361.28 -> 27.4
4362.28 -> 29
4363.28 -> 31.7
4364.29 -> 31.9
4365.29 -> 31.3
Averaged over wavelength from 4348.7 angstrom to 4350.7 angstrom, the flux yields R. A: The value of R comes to 29.4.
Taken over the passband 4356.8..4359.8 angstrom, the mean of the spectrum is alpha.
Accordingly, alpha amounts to 29.9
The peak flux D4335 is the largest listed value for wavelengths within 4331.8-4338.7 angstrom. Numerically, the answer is 30.5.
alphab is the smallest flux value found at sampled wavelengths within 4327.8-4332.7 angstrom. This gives 24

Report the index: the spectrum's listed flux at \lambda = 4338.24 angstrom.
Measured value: 28.3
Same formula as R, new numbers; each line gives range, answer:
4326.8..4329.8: 24.4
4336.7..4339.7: 28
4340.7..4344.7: 21.2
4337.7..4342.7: 22.9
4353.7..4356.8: 26.5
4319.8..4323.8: 31.4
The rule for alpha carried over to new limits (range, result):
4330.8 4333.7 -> 30.2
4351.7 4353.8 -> 26.2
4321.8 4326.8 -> 26.7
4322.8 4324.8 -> 28.8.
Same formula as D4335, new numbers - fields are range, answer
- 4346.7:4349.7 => 29.8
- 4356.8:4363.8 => 31.7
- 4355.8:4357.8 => 29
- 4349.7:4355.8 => 30.6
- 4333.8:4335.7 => 30.1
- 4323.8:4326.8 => 27.5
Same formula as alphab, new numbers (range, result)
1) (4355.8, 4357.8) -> 28.1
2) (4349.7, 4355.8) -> 24.4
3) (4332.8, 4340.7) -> 22.7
